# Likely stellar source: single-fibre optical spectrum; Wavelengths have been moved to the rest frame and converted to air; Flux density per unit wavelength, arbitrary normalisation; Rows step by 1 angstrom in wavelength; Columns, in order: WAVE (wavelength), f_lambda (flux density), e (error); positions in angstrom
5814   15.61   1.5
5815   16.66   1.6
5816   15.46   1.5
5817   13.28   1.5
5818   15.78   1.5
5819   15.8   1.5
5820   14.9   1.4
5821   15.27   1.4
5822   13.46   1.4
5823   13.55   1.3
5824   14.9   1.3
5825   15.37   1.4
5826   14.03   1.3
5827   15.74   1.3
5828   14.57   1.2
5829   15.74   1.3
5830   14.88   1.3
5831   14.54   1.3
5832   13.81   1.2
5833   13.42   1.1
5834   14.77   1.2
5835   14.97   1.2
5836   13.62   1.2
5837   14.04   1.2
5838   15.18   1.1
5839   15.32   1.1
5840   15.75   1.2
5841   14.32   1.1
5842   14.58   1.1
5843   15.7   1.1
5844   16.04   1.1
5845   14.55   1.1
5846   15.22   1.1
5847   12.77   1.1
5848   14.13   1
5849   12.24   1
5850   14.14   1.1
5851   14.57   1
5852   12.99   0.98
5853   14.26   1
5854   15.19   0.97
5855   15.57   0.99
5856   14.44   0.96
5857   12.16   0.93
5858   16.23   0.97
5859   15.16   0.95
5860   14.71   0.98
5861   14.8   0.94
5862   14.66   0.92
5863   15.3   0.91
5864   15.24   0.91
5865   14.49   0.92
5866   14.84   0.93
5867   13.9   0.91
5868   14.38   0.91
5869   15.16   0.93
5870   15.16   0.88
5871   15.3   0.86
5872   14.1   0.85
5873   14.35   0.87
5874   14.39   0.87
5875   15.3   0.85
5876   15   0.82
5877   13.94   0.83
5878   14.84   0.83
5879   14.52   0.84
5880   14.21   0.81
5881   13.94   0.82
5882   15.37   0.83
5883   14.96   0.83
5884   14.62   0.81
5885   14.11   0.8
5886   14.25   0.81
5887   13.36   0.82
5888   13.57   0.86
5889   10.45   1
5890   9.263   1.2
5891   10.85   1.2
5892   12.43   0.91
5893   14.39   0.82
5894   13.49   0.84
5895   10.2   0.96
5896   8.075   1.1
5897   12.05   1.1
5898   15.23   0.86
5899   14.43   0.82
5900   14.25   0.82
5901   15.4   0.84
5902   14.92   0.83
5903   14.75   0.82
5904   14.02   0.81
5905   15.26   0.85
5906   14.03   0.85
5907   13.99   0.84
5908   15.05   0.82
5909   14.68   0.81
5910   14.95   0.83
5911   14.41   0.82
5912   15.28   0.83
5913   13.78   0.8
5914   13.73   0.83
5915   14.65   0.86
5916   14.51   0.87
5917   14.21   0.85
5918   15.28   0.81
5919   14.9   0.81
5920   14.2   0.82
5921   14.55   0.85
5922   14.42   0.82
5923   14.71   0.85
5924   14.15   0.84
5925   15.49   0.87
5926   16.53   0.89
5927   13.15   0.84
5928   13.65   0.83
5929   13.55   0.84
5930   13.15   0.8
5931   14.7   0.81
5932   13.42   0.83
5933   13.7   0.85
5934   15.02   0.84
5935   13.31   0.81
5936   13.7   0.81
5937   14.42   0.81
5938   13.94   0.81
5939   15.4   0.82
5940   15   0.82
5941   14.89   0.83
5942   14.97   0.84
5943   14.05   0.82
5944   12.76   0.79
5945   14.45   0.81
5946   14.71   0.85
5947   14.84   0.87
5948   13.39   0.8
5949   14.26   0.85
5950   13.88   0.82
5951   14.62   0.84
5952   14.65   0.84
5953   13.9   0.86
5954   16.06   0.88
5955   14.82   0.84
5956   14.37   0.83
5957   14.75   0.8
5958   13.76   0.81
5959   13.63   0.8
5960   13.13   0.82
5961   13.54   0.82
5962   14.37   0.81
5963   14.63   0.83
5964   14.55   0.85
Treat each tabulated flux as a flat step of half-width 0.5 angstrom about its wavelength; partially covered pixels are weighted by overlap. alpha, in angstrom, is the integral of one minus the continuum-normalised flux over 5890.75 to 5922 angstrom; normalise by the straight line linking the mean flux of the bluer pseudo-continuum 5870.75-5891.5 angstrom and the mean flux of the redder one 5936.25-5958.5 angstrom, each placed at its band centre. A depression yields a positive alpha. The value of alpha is 0.22 angstrom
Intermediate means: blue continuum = 13.8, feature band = 14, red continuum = 14.4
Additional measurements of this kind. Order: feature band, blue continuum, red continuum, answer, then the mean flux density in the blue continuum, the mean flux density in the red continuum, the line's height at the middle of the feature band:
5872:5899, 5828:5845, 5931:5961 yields 2.2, 14.8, 14.3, 14.5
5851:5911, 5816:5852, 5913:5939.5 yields 1.5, 14.6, 14.3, 14.4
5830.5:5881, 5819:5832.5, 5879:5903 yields -1.9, 14.7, 13.3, 14.1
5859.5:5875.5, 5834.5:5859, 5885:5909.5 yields -0.9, 14.5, 13.3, 14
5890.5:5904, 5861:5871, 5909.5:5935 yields 1.3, 14.8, 14.4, 14.6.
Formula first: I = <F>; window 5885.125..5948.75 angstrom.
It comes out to 13.9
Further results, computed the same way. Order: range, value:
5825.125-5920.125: 14.3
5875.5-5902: 13.4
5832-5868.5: 14.5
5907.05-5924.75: 14.6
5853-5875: 14.7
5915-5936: 14.3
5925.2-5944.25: 14.2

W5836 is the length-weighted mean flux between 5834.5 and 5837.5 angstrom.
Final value 14.2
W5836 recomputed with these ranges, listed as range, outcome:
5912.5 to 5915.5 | 14.1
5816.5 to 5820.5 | 14.9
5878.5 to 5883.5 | 14.6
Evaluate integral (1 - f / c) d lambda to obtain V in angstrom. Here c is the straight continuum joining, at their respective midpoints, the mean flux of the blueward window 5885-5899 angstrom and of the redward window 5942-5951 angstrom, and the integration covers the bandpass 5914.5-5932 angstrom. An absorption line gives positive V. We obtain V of -1.4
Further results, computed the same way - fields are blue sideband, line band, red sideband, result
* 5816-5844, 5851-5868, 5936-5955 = 0.1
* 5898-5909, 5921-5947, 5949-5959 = 0.4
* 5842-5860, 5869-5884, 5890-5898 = -2.2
